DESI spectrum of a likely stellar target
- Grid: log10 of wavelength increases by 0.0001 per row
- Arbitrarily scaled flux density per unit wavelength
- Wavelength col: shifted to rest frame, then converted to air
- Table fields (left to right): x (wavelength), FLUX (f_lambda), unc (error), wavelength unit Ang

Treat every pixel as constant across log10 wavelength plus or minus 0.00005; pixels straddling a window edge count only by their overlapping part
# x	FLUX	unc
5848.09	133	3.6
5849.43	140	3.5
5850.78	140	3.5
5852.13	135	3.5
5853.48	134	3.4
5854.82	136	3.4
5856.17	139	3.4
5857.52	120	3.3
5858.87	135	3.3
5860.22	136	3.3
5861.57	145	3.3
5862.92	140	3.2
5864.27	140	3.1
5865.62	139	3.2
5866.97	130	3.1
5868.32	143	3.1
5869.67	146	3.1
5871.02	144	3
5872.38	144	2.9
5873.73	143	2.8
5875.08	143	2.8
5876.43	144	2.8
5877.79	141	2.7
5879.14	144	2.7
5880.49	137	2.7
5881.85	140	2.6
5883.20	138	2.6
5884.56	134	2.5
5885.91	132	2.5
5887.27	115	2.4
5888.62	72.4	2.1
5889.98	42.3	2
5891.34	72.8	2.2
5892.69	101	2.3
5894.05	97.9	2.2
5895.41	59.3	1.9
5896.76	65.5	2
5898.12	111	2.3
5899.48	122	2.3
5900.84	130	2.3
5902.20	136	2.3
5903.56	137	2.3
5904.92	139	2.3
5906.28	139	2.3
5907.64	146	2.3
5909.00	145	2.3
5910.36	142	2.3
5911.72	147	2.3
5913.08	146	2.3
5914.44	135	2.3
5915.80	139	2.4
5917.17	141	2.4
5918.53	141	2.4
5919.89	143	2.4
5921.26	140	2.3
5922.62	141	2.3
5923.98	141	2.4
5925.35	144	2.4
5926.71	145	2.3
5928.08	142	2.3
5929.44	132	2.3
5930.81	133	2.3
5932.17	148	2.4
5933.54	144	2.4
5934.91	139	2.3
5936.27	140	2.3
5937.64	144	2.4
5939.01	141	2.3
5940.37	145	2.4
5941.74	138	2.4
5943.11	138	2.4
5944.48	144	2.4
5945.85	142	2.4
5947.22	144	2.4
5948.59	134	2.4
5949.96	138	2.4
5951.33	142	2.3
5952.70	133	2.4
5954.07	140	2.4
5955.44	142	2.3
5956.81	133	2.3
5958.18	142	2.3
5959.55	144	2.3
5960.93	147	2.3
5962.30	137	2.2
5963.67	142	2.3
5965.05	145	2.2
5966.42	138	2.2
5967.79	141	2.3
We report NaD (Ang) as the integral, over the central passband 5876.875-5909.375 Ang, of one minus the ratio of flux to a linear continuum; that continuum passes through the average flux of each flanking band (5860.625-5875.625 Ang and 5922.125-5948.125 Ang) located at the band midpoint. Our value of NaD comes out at 5.7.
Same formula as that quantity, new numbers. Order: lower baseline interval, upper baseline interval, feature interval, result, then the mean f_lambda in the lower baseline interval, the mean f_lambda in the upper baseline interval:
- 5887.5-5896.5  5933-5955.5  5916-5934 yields -3.83 Ang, 76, 140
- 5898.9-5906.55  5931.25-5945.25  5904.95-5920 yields -0.68 Ang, 134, 142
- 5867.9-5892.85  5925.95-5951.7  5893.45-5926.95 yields 0.66 Ang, 125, 141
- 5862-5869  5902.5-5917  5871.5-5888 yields 0.21 Ang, 139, 141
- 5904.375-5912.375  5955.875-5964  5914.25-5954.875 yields 0.44 Ang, 143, 141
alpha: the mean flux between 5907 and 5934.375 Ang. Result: 142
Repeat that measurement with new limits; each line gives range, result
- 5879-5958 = 131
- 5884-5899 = 91.3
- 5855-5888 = 138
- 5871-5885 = 141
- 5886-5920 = 118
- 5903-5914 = 143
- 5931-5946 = 142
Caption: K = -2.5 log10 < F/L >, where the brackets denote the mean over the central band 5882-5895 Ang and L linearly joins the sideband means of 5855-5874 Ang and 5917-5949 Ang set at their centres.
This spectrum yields 0.347 mag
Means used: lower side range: 139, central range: 101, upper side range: 141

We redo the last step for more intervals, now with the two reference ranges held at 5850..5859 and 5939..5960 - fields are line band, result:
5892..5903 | 0.31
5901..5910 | -0.02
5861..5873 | -0.05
